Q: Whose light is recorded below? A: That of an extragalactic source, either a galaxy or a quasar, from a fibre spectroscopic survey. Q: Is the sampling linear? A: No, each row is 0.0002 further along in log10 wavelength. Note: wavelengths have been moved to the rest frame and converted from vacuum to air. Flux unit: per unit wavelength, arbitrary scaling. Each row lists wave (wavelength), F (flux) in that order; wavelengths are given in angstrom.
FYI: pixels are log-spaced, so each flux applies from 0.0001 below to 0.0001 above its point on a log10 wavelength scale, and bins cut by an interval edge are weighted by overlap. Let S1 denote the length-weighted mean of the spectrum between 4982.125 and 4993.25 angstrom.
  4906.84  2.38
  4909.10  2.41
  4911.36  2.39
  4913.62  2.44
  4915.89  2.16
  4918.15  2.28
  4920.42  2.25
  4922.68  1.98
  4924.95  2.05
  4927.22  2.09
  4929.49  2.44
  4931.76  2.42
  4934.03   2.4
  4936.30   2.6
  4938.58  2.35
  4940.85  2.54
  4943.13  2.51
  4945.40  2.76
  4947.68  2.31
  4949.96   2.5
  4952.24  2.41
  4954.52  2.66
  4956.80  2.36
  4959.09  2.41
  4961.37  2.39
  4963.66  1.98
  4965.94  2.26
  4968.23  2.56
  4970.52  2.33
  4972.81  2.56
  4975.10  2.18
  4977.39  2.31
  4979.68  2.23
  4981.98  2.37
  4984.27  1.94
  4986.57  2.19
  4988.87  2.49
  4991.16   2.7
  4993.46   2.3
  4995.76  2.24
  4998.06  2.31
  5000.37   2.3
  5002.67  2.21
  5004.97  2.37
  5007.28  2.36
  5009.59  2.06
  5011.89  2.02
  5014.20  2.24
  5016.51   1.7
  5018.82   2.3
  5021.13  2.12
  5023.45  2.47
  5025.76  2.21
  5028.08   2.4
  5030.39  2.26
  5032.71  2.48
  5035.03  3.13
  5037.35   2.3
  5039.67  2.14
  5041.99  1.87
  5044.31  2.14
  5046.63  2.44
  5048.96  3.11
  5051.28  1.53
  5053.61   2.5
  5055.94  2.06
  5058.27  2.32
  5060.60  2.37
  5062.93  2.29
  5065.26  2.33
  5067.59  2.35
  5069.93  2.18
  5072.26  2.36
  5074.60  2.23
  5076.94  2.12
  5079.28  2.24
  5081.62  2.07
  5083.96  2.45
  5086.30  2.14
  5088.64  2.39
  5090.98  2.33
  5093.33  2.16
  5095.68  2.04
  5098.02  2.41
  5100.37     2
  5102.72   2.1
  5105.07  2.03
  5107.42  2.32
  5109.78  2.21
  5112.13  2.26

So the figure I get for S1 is 2.33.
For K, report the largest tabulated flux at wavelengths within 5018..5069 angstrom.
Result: 3.13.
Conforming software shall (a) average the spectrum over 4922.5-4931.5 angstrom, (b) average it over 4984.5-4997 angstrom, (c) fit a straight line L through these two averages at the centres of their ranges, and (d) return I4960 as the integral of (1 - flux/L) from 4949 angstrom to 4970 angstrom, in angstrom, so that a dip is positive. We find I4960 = -1.1 angstrom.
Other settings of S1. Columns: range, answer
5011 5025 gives 2.15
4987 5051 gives 2.31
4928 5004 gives 2.38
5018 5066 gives 2.32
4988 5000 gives 2.4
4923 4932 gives 2.21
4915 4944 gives 2.31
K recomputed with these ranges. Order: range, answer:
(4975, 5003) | 2.7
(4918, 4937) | 2.6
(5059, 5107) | 2.45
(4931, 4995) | 2.76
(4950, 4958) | 2.66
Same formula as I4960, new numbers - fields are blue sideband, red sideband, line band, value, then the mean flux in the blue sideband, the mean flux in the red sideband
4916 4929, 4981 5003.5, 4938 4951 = -1.8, 2.15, 2.31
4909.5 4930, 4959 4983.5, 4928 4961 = -2.9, 2.23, 2.32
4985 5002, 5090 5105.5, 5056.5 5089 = -1.0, 2.35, 2.16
